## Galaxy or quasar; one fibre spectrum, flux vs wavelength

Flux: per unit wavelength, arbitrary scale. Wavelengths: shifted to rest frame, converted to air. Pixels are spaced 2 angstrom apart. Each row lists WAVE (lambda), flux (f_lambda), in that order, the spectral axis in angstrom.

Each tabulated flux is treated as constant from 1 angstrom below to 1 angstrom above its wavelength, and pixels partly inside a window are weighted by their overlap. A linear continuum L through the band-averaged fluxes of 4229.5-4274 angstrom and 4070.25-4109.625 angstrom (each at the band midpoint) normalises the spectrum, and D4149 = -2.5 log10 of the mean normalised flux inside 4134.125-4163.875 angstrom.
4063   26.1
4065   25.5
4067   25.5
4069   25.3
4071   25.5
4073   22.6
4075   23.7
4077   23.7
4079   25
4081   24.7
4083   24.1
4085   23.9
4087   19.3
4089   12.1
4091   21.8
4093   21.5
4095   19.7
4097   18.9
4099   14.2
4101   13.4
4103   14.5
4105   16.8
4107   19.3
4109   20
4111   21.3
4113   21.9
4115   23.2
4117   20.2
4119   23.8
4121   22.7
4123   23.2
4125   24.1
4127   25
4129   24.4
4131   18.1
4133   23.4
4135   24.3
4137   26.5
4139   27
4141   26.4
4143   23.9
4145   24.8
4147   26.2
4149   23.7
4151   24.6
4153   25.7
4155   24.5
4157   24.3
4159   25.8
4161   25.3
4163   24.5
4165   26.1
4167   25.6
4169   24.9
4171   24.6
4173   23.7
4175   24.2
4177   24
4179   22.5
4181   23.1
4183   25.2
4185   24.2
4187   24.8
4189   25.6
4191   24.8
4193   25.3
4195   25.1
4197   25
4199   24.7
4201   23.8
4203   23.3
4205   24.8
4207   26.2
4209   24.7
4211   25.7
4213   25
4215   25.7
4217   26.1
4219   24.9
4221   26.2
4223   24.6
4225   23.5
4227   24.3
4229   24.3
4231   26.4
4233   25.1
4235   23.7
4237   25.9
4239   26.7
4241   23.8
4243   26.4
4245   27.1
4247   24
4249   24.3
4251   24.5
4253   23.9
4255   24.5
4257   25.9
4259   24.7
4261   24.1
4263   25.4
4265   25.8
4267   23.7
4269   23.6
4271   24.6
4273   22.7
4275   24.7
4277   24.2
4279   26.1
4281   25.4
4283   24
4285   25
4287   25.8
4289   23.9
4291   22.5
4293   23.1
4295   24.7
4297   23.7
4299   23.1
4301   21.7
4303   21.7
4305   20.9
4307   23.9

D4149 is -0.152 mag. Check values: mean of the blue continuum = 20.2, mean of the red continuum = 24.8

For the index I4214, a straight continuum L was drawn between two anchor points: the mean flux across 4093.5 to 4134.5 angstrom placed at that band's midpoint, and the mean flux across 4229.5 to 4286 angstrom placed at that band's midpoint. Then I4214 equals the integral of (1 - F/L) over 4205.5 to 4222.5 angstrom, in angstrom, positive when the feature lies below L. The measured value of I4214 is -1.4 angstrom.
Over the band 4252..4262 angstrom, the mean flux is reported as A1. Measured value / 24.6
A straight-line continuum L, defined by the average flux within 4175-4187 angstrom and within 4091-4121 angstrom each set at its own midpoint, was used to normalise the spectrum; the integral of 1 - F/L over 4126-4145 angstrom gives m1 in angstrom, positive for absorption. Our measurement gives -2.85 angstrom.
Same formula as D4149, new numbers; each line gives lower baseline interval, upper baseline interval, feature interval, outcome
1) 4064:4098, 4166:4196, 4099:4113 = 0.29 mag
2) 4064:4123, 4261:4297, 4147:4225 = -0.09 mag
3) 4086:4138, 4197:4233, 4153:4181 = -0.08 mag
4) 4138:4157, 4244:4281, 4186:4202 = 0.00 mag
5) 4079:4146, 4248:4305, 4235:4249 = -0.08 mag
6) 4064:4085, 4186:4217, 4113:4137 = 0.08 mag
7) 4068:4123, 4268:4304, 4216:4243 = -0.09 mag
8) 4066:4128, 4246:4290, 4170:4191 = -0.06 mag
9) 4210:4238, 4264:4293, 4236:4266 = -0.02 mag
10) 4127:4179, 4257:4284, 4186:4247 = -0.02 mag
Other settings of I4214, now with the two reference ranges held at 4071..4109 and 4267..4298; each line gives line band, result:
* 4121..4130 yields -1.4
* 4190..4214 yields -2.5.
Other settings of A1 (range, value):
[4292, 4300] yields 23.6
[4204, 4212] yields 25.3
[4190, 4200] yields 25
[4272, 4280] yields 24.4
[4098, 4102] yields 13.8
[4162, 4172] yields 25.1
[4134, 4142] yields 26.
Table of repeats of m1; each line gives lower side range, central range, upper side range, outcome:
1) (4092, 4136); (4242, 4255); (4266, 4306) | -1.08 angstrom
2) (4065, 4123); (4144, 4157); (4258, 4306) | -1.71 angstrom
